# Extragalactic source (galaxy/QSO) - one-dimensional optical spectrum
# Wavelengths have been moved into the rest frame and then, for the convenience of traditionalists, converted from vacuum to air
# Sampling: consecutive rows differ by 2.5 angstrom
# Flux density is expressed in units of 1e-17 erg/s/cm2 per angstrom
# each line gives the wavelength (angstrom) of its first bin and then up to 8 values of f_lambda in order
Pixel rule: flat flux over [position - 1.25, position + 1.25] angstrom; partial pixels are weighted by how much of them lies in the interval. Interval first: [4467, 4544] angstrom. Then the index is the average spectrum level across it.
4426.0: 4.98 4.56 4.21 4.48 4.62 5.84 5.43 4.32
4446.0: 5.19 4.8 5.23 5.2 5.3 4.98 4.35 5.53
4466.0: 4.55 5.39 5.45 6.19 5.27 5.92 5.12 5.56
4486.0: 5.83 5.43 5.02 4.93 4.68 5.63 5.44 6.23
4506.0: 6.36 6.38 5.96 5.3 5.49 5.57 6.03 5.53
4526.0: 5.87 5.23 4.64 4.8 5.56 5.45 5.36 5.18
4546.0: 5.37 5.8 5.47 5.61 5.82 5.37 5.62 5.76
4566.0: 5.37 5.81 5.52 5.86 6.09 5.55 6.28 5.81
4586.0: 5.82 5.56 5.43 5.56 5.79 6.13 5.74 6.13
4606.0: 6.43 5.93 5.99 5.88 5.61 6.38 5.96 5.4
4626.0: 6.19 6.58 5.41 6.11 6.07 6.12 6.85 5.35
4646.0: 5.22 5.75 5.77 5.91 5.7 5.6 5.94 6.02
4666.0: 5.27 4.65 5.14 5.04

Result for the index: 5.51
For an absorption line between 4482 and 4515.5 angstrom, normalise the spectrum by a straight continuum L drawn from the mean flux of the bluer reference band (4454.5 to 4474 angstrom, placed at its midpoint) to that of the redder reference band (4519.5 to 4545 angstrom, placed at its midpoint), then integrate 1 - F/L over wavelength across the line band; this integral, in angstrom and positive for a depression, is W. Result -2.0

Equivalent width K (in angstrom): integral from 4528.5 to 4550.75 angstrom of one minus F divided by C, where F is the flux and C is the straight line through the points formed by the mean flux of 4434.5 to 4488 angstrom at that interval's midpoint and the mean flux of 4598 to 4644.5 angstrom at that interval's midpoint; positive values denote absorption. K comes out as 1.4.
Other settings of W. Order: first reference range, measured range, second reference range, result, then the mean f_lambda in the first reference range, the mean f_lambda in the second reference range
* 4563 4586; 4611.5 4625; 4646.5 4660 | -0.3 angstrom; 5.79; 5.72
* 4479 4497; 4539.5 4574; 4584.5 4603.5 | 0.1 angstrom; 5.26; 5.75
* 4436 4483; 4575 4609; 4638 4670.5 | -2.1 angstrom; 5.21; 5.68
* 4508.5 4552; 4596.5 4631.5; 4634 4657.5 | -1.4 angstrom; 5.47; 5.87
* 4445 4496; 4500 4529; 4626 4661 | -2.1 angstrom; 5.25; 5.89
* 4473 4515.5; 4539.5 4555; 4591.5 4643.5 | 0.8 angstrom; 5.59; 5.99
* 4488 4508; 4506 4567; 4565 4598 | 0.7 angstrom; 5.5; 5.74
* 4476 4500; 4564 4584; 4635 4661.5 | -0.6 angstrom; 5.34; 5.84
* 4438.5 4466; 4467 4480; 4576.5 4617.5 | -1.1 angstrom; 5.05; 5.86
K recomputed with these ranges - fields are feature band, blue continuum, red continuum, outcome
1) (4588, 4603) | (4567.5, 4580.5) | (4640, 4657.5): 0.2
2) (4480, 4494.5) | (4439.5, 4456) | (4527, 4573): -0.3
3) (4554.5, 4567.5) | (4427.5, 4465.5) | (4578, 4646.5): 0.0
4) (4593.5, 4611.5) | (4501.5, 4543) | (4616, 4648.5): -0.4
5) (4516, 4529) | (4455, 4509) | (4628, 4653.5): -0.3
